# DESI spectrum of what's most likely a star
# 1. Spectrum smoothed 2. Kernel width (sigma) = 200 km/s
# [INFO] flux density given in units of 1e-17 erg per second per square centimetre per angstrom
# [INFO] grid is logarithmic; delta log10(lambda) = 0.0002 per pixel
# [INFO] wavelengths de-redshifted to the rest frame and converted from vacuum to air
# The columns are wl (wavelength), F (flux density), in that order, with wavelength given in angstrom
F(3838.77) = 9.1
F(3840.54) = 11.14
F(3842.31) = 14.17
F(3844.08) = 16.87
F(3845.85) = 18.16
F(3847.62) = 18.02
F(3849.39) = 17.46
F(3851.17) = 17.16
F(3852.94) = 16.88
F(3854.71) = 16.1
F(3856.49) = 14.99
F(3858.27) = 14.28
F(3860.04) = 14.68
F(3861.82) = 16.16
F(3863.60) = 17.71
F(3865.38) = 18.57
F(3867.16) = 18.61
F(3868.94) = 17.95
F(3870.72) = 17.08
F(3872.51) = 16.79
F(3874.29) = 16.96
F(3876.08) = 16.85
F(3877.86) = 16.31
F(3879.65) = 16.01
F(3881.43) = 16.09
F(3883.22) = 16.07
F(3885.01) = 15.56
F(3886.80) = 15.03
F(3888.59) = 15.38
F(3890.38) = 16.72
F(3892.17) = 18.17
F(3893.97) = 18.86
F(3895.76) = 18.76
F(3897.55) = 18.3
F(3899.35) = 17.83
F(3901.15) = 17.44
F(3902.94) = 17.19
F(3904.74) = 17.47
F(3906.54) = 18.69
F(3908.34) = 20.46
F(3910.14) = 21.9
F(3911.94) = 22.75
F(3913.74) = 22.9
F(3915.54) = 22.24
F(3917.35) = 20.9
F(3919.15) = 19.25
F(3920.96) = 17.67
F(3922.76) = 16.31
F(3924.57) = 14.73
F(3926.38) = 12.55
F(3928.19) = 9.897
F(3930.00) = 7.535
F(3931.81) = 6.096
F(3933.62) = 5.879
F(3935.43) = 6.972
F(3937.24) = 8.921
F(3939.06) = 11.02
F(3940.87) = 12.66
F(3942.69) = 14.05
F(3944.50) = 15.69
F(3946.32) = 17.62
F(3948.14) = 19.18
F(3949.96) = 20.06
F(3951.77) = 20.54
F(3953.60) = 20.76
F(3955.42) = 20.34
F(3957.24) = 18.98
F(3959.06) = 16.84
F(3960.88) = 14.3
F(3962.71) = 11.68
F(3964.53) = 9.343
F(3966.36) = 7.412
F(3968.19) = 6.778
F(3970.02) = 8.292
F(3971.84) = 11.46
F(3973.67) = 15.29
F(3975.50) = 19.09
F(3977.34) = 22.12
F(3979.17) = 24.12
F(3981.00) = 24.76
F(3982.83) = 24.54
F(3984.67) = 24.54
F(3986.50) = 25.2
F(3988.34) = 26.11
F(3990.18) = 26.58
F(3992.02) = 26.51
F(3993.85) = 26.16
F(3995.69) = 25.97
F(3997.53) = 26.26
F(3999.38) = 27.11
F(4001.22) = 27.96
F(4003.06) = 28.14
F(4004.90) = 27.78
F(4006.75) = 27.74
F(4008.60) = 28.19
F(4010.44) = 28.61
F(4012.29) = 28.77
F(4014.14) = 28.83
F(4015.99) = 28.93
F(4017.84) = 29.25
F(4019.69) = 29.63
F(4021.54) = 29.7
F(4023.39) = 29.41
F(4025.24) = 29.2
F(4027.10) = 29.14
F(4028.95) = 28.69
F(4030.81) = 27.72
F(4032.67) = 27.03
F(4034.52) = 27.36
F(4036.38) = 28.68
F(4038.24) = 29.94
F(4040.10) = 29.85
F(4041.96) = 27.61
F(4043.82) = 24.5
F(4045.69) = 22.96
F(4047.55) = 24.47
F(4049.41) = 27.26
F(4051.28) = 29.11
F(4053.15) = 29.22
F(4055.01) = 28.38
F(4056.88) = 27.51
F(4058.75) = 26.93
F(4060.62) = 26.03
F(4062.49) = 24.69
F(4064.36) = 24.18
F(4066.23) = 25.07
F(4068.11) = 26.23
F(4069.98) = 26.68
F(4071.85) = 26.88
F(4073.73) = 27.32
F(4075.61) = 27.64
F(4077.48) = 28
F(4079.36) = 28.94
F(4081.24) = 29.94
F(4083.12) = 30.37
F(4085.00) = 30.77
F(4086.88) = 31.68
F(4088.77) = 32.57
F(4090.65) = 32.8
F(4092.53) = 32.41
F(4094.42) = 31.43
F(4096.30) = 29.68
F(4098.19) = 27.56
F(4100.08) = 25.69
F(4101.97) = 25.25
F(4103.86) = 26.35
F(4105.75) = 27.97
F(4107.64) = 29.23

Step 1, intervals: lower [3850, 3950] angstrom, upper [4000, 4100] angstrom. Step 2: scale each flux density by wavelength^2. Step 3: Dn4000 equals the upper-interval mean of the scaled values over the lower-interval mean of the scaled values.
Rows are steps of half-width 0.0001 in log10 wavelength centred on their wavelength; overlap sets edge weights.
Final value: 1.9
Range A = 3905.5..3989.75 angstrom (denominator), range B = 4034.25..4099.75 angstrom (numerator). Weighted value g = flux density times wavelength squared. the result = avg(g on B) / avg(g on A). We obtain 1.8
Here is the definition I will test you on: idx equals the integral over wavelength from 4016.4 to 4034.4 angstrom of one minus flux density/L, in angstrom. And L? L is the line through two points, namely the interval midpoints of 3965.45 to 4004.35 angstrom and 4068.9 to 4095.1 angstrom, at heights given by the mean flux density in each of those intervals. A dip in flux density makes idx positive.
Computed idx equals -2.7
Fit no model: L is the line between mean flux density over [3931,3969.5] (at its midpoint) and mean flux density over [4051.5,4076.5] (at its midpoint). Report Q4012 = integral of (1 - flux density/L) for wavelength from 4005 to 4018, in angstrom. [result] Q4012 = -4.96 angstrom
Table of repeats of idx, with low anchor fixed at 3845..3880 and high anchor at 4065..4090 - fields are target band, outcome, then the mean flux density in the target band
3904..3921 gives -0.87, 20.6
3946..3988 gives 9.21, 17.7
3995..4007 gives -1.40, 27.3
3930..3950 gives 8.67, 12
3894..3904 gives 0.46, 18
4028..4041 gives -1.09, 28.5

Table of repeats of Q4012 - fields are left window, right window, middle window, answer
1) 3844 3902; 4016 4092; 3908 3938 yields 7.2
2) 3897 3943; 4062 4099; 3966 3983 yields 3.2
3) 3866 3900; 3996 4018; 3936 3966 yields 9.8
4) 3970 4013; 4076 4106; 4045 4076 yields 1.6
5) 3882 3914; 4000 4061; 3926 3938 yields 7.3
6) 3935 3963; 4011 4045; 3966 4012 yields -0.7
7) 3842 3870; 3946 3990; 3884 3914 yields -1.8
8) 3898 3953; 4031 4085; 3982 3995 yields -2.6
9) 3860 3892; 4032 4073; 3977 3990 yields -1.0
